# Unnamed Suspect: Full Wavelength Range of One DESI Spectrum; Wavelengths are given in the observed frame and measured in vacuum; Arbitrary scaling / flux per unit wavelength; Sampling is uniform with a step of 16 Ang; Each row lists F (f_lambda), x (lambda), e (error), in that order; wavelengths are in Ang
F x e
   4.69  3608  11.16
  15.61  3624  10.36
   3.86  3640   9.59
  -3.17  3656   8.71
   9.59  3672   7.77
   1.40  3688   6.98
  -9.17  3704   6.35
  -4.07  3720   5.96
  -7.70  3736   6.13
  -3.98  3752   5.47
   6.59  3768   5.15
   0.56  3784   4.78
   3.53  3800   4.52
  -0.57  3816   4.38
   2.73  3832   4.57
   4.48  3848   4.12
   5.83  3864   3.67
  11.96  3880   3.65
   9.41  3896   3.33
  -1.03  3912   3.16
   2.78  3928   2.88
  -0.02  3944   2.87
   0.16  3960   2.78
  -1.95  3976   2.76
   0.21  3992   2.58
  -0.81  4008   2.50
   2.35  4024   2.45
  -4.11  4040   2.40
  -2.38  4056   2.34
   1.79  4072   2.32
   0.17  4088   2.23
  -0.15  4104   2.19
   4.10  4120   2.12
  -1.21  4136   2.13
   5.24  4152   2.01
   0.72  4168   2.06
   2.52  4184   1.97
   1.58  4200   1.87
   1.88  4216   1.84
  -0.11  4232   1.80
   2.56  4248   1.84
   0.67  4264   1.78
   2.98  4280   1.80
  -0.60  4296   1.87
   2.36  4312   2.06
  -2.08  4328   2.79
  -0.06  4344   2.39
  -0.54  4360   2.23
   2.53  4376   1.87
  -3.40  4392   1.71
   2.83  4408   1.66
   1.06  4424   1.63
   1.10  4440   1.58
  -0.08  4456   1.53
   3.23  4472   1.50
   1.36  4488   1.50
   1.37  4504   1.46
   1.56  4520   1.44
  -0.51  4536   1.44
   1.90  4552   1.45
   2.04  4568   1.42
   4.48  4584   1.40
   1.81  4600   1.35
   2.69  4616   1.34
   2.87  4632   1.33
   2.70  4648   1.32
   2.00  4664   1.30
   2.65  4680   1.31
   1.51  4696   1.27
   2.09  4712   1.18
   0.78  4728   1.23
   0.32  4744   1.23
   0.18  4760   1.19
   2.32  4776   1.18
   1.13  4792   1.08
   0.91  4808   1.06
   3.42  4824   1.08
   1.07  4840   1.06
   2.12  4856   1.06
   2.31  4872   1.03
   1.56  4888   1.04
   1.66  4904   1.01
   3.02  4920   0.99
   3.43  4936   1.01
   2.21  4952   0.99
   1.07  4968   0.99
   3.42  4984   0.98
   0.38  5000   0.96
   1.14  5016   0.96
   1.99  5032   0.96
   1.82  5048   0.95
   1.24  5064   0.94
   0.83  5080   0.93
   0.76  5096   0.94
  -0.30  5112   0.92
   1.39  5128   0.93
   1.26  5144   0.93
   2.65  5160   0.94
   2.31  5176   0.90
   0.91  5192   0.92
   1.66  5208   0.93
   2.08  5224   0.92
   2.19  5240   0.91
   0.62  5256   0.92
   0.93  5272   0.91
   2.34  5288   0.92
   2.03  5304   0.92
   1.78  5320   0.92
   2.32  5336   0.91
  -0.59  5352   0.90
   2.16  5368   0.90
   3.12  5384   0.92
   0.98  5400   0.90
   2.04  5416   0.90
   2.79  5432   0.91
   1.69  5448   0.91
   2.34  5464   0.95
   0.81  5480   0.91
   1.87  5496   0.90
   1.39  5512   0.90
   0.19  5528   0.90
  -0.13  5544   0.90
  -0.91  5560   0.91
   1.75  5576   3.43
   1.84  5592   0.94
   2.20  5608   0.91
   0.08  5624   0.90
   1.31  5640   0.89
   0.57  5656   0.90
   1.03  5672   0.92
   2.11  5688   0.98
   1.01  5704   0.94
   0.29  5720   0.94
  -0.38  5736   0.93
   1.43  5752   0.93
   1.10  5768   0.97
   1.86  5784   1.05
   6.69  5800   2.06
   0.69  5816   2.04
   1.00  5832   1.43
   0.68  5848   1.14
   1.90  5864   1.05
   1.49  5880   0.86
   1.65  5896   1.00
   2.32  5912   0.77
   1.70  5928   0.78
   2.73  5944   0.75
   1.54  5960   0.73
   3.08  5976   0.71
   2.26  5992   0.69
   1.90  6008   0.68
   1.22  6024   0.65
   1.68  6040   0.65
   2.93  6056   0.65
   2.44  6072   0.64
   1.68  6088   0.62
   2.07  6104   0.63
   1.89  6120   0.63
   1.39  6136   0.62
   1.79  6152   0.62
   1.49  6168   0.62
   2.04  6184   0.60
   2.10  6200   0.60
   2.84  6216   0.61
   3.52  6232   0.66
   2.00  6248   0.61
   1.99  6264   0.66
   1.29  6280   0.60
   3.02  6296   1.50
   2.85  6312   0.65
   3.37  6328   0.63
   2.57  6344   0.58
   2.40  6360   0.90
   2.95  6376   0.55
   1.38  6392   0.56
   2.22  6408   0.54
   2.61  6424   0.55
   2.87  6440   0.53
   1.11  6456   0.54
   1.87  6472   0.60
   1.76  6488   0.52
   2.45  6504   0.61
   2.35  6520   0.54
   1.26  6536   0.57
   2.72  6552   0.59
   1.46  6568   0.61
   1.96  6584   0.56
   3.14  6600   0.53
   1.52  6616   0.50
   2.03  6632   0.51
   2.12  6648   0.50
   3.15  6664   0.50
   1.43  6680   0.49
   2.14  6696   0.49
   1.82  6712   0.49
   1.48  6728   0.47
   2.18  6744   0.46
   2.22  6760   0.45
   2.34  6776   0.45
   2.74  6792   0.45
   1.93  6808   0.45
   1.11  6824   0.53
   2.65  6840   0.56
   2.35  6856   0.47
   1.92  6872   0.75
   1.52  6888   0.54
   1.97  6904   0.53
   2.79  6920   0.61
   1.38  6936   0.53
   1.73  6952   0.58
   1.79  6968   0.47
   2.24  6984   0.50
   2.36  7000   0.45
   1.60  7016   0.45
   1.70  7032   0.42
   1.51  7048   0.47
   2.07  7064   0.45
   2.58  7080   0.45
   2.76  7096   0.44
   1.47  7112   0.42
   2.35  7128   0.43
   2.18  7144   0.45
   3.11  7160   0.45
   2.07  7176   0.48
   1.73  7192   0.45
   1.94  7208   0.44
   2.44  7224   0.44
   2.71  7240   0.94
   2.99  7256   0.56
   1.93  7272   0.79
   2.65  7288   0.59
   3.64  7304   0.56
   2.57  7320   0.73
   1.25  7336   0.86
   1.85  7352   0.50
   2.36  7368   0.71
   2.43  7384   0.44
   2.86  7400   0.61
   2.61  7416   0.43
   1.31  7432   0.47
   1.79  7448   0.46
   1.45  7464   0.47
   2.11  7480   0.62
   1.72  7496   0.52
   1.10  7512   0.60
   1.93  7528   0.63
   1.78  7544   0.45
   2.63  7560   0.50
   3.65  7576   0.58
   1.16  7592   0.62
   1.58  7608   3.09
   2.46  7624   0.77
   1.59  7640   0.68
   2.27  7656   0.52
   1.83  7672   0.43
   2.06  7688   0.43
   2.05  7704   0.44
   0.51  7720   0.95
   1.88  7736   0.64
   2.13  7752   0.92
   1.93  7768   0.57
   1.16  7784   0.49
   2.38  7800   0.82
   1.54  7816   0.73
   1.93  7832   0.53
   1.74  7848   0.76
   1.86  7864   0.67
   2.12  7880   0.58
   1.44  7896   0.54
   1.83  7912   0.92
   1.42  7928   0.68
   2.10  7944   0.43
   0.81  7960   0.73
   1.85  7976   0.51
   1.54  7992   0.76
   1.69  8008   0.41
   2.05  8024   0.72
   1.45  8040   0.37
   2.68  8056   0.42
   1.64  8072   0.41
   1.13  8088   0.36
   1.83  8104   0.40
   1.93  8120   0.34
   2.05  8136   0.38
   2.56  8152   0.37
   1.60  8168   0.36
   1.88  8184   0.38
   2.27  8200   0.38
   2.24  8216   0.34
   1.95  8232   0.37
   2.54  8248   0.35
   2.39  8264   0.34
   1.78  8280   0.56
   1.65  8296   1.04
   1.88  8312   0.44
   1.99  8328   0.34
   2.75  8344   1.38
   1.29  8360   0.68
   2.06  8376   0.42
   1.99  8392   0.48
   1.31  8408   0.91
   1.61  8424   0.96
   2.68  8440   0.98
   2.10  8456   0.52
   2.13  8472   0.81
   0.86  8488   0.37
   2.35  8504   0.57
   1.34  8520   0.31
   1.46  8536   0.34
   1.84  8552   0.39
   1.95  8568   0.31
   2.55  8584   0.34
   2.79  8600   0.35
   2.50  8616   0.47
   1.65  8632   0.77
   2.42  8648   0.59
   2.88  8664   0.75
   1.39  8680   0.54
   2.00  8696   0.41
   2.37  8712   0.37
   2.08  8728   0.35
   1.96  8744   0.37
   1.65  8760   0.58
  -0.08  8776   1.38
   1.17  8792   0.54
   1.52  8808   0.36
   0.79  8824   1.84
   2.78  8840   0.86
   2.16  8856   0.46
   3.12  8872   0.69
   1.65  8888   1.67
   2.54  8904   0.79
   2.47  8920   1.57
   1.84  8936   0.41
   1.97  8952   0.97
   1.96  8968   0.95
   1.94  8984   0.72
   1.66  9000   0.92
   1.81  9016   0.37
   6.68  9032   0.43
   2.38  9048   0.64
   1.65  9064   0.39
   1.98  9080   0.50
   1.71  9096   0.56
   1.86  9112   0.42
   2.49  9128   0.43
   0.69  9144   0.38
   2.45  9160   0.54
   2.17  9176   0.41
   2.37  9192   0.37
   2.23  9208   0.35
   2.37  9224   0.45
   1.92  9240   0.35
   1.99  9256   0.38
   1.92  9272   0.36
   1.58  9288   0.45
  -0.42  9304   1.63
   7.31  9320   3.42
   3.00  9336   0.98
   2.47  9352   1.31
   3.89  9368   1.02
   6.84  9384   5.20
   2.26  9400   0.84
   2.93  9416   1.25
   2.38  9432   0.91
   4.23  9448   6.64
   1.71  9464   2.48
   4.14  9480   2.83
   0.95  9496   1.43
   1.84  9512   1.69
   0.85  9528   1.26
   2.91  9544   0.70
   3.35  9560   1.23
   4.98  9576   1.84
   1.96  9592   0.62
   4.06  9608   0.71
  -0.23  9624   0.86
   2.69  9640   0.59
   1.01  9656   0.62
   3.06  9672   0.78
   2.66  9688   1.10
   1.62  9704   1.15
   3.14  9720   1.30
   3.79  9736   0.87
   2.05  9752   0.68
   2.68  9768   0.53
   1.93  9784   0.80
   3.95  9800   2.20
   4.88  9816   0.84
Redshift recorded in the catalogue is 1.423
